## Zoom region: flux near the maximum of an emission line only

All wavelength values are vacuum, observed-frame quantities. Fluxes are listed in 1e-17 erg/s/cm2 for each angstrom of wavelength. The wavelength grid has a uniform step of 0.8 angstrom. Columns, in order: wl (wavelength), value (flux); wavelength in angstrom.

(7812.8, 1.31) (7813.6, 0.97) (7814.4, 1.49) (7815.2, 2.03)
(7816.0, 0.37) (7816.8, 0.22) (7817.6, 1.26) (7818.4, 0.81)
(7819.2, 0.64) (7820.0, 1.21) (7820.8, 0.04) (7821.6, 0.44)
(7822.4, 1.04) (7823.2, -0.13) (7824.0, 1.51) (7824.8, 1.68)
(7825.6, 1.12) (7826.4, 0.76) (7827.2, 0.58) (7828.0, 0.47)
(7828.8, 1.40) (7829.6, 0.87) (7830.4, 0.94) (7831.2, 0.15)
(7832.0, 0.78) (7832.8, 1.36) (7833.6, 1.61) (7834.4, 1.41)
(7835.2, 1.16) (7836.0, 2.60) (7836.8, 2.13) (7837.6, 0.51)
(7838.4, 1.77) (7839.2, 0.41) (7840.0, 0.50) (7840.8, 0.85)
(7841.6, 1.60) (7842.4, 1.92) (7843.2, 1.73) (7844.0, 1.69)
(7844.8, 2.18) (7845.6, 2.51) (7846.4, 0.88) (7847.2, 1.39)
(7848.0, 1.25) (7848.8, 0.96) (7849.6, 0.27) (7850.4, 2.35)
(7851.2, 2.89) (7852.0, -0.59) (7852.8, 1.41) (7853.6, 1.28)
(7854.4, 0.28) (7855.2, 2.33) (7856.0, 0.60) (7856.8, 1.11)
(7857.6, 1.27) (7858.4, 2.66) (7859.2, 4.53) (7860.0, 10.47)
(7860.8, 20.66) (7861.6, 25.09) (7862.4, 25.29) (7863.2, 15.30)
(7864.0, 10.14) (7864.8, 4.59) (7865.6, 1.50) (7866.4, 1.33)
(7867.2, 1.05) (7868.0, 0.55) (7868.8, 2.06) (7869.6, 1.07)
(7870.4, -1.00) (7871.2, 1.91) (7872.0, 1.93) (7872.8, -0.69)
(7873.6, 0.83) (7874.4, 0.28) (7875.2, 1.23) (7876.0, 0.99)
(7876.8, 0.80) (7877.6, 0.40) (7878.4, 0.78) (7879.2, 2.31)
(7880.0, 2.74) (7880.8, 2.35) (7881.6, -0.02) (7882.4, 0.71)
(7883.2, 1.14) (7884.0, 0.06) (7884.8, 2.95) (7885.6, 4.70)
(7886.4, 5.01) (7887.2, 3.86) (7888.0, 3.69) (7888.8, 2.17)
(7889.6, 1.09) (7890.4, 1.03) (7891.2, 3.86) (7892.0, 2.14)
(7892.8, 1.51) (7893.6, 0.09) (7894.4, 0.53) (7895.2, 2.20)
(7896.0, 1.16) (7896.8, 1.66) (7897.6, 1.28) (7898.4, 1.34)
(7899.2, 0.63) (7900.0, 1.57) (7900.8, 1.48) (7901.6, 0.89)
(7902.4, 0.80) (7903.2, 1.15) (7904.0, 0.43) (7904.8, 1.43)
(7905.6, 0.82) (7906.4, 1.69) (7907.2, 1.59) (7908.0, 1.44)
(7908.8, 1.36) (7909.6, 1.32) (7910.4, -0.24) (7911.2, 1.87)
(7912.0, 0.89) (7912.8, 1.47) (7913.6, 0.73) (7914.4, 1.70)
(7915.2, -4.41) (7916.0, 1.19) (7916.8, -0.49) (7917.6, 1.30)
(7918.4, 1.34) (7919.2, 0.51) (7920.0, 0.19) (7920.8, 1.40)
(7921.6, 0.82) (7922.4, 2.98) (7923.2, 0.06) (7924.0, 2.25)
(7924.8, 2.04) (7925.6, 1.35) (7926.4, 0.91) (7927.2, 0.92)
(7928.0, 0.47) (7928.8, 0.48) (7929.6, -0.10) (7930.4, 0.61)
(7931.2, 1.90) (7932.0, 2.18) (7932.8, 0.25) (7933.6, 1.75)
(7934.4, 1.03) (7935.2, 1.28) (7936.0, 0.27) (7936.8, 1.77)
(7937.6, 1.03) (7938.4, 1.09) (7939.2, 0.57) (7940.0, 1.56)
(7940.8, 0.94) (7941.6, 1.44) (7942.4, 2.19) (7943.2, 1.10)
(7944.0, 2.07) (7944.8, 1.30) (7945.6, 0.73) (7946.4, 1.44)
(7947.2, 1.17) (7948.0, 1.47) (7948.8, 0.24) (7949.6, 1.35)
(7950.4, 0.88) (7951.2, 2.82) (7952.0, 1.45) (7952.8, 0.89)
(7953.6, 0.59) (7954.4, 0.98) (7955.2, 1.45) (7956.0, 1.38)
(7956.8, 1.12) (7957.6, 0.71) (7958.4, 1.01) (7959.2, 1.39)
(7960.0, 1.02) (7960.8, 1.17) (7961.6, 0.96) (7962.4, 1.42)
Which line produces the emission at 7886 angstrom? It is [N II]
